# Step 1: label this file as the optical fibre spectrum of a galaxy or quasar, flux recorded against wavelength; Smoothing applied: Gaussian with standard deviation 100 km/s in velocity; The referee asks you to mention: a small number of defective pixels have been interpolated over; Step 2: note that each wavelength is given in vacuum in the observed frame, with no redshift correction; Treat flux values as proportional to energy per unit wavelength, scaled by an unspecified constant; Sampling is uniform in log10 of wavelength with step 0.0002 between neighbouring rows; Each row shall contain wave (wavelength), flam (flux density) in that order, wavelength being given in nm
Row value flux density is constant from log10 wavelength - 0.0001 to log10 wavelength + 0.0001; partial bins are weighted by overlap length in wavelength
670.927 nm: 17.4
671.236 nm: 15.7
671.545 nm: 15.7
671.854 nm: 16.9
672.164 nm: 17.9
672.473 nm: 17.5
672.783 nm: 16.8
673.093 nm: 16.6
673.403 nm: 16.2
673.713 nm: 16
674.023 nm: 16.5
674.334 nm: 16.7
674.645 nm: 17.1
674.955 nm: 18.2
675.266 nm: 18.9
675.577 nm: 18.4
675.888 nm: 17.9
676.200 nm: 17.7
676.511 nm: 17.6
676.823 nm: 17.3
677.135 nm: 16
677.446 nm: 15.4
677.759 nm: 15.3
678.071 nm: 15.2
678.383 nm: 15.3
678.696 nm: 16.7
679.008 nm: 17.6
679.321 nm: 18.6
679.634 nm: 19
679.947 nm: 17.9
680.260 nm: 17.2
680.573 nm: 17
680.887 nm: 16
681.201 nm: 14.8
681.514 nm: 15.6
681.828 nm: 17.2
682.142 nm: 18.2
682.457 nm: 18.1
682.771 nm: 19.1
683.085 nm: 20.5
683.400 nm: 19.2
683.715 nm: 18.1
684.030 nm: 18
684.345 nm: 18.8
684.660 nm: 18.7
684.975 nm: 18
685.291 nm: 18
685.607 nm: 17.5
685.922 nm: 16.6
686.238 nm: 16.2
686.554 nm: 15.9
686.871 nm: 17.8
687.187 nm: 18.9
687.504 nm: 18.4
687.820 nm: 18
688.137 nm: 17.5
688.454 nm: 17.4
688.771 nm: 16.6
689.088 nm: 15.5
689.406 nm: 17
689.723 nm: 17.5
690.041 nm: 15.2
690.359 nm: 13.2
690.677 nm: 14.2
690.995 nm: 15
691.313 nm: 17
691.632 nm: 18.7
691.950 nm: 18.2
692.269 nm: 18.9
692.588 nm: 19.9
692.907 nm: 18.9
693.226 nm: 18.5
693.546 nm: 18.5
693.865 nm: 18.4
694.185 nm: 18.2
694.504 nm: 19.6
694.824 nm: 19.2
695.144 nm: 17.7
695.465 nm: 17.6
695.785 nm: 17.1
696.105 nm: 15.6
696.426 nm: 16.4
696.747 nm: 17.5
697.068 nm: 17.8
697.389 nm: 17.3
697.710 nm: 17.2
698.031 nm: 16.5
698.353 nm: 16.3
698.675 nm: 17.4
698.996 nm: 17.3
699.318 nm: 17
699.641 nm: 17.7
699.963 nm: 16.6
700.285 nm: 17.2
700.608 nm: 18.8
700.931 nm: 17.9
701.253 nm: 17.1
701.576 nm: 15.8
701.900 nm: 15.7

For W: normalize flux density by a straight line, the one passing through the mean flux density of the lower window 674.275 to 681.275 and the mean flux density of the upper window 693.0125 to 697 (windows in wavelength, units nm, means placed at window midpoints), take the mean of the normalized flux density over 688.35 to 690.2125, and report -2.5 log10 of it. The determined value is 0.07 mag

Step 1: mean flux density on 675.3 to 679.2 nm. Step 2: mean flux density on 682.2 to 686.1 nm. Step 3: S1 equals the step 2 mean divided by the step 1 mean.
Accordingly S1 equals 1.09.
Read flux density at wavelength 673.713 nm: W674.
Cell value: 16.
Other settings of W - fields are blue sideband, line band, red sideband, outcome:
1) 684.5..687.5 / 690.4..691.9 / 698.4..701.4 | 0.088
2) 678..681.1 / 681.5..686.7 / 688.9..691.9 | -0.082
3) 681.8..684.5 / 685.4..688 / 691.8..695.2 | 0.076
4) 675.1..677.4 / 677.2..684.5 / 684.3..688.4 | 0.019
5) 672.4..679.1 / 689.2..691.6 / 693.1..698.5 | 0.109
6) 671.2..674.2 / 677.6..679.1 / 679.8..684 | 0.084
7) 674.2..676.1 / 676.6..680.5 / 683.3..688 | 0.066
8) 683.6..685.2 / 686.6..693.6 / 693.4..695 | 0.080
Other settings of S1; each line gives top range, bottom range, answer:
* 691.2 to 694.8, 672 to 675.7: 1.08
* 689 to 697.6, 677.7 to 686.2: 0.99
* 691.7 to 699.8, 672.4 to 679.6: 1.05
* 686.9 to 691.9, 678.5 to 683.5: 0.95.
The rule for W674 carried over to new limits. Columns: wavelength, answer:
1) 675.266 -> 18.9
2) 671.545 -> 15.7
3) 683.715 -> 18.1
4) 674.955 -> 18.2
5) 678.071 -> 15.2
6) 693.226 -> 18.5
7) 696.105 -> 15.6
